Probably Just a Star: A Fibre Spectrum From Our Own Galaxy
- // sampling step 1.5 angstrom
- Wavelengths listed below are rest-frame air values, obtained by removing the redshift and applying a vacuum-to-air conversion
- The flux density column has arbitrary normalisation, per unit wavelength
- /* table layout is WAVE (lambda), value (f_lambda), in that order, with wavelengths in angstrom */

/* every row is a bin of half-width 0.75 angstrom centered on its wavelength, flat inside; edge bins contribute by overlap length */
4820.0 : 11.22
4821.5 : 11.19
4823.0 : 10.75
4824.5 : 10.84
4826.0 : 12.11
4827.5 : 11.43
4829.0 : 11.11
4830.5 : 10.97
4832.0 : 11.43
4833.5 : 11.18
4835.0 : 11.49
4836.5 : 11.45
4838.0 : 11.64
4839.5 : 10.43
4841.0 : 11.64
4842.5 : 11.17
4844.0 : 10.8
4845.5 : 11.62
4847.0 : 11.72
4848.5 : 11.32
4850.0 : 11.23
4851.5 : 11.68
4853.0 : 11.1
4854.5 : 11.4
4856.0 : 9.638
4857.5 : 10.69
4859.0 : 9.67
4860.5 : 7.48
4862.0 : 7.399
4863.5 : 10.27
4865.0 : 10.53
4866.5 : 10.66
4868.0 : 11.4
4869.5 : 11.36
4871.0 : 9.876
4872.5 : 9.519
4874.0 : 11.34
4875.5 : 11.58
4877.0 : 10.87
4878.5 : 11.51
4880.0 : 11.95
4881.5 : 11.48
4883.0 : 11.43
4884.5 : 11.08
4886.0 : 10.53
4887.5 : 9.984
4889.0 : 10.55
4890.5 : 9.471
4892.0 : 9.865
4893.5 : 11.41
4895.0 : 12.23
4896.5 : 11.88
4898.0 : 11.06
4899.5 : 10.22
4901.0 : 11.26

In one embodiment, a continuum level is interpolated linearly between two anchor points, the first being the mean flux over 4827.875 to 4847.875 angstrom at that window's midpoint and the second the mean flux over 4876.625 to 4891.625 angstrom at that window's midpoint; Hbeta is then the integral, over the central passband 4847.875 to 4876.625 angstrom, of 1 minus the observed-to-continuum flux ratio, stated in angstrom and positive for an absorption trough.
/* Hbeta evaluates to 1.6 angstrom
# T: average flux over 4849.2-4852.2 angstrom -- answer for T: 11.4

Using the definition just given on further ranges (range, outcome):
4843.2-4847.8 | 11.4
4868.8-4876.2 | 10.7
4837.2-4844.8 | 11.1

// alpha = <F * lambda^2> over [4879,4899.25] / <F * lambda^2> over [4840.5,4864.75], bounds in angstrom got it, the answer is 1.06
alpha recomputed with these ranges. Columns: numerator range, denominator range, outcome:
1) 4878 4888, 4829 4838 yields 1.01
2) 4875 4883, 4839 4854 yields 1.03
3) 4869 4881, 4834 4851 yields 0.98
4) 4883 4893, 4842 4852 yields 0.93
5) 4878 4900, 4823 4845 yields 1.00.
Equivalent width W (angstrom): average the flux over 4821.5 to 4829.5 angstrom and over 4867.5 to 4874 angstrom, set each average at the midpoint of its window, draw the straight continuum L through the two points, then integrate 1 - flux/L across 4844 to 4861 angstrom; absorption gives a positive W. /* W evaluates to 0.2 angstrom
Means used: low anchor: 11.2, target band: 10.7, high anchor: 10.6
